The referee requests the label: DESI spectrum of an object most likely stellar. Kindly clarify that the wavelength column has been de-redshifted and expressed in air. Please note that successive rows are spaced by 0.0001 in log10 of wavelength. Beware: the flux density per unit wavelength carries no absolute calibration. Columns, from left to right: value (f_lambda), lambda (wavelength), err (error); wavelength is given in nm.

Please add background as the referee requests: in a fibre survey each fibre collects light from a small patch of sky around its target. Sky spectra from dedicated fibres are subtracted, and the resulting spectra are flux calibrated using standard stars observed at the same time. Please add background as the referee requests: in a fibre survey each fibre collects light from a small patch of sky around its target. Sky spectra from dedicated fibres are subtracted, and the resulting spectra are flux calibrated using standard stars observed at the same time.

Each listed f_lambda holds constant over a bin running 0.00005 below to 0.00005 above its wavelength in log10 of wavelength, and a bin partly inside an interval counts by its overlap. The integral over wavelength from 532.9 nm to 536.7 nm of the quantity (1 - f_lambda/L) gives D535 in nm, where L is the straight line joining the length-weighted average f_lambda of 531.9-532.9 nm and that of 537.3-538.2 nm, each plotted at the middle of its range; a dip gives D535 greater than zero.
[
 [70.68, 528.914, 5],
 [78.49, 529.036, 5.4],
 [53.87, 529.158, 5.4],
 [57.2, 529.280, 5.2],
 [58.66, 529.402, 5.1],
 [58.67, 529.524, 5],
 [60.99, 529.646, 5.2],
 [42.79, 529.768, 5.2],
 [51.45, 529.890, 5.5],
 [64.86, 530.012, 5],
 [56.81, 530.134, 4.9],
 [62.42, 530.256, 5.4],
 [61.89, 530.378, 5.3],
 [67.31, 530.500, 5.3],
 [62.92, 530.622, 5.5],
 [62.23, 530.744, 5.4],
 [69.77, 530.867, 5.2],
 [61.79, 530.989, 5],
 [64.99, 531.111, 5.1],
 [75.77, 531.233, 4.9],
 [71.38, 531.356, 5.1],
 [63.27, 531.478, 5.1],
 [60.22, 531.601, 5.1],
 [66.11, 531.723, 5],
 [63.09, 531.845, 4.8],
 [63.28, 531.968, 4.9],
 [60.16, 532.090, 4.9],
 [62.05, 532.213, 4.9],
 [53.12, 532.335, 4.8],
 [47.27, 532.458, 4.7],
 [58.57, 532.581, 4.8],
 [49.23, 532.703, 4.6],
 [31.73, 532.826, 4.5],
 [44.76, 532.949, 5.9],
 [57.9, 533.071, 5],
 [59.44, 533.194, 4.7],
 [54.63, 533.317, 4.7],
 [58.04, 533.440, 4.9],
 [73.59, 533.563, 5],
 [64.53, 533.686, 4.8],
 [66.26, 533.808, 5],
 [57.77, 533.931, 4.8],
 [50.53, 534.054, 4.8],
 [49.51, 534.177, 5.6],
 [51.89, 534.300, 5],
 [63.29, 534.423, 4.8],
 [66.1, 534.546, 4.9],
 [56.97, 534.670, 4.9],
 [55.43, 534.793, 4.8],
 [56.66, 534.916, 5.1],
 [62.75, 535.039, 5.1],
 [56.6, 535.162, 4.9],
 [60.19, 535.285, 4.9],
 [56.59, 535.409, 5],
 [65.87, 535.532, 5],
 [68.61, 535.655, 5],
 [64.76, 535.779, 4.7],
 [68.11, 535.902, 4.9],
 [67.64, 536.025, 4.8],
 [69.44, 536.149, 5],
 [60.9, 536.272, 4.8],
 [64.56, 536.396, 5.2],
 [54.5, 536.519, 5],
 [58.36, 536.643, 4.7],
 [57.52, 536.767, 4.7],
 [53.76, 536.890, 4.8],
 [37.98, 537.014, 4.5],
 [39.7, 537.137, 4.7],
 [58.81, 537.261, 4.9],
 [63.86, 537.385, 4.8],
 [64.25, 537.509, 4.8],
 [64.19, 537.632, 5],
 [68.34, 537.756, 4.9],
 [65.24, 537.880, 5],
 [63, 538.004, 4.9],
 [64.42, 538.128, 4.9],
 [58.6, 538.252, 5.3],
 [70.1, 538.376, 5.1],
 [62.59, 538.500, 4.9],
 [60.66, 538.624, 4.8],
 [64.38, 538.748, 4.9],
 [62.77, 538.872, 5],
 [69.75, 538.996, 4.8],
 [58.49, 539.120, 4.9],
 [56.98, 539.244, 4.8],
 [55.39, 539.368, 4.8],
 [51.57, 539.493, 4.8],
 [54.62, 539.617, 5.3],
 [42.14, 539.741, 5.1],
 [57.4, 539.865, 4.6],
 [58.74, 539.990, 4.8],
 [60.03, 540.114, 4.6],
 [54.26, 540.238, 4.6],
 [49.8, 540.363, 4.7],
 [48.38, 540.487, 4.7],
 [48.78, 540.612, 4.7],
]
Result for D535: -0.134 nm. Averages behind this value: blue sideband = 53.1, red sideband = 64.5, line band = 60.3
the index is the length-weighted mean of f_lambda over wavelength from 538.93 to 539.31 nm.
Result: 61.8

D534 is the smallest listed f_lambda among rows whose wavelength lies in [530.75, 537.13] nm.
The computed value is 31.73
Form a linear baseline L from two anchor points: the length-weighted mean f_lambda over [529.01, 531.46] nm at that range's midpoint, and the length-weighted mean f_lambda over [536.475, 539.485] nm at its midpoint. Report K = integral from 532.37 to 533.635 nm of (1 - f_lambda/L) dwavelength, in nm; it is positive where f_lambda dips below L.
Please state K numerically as 0.16 nm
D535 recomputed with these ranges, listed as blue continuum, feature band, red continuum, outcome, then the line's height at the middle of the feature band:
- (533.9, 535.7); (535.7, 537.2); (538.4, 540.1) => 0.01 nm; 58.5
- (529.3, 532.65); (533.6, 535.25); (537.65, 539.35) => 0.09 nm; 62.1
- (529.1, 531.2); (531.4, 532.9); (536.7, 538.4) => 0.08 nm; 59.8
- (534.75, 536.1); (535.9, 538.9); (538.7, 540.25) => -0.04 nm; 59.9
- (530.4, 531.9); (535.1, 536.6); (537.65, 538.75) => 0.04 nm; 64.6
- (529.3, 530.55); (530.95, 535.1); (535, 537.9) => 0.04 nm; 59.4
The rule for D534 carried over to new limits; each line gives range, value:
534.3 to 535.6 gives 55.43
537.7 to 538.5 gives 58.6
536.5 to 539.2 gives 37.98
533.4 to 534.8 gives 49.51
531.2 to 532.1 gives 60.16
